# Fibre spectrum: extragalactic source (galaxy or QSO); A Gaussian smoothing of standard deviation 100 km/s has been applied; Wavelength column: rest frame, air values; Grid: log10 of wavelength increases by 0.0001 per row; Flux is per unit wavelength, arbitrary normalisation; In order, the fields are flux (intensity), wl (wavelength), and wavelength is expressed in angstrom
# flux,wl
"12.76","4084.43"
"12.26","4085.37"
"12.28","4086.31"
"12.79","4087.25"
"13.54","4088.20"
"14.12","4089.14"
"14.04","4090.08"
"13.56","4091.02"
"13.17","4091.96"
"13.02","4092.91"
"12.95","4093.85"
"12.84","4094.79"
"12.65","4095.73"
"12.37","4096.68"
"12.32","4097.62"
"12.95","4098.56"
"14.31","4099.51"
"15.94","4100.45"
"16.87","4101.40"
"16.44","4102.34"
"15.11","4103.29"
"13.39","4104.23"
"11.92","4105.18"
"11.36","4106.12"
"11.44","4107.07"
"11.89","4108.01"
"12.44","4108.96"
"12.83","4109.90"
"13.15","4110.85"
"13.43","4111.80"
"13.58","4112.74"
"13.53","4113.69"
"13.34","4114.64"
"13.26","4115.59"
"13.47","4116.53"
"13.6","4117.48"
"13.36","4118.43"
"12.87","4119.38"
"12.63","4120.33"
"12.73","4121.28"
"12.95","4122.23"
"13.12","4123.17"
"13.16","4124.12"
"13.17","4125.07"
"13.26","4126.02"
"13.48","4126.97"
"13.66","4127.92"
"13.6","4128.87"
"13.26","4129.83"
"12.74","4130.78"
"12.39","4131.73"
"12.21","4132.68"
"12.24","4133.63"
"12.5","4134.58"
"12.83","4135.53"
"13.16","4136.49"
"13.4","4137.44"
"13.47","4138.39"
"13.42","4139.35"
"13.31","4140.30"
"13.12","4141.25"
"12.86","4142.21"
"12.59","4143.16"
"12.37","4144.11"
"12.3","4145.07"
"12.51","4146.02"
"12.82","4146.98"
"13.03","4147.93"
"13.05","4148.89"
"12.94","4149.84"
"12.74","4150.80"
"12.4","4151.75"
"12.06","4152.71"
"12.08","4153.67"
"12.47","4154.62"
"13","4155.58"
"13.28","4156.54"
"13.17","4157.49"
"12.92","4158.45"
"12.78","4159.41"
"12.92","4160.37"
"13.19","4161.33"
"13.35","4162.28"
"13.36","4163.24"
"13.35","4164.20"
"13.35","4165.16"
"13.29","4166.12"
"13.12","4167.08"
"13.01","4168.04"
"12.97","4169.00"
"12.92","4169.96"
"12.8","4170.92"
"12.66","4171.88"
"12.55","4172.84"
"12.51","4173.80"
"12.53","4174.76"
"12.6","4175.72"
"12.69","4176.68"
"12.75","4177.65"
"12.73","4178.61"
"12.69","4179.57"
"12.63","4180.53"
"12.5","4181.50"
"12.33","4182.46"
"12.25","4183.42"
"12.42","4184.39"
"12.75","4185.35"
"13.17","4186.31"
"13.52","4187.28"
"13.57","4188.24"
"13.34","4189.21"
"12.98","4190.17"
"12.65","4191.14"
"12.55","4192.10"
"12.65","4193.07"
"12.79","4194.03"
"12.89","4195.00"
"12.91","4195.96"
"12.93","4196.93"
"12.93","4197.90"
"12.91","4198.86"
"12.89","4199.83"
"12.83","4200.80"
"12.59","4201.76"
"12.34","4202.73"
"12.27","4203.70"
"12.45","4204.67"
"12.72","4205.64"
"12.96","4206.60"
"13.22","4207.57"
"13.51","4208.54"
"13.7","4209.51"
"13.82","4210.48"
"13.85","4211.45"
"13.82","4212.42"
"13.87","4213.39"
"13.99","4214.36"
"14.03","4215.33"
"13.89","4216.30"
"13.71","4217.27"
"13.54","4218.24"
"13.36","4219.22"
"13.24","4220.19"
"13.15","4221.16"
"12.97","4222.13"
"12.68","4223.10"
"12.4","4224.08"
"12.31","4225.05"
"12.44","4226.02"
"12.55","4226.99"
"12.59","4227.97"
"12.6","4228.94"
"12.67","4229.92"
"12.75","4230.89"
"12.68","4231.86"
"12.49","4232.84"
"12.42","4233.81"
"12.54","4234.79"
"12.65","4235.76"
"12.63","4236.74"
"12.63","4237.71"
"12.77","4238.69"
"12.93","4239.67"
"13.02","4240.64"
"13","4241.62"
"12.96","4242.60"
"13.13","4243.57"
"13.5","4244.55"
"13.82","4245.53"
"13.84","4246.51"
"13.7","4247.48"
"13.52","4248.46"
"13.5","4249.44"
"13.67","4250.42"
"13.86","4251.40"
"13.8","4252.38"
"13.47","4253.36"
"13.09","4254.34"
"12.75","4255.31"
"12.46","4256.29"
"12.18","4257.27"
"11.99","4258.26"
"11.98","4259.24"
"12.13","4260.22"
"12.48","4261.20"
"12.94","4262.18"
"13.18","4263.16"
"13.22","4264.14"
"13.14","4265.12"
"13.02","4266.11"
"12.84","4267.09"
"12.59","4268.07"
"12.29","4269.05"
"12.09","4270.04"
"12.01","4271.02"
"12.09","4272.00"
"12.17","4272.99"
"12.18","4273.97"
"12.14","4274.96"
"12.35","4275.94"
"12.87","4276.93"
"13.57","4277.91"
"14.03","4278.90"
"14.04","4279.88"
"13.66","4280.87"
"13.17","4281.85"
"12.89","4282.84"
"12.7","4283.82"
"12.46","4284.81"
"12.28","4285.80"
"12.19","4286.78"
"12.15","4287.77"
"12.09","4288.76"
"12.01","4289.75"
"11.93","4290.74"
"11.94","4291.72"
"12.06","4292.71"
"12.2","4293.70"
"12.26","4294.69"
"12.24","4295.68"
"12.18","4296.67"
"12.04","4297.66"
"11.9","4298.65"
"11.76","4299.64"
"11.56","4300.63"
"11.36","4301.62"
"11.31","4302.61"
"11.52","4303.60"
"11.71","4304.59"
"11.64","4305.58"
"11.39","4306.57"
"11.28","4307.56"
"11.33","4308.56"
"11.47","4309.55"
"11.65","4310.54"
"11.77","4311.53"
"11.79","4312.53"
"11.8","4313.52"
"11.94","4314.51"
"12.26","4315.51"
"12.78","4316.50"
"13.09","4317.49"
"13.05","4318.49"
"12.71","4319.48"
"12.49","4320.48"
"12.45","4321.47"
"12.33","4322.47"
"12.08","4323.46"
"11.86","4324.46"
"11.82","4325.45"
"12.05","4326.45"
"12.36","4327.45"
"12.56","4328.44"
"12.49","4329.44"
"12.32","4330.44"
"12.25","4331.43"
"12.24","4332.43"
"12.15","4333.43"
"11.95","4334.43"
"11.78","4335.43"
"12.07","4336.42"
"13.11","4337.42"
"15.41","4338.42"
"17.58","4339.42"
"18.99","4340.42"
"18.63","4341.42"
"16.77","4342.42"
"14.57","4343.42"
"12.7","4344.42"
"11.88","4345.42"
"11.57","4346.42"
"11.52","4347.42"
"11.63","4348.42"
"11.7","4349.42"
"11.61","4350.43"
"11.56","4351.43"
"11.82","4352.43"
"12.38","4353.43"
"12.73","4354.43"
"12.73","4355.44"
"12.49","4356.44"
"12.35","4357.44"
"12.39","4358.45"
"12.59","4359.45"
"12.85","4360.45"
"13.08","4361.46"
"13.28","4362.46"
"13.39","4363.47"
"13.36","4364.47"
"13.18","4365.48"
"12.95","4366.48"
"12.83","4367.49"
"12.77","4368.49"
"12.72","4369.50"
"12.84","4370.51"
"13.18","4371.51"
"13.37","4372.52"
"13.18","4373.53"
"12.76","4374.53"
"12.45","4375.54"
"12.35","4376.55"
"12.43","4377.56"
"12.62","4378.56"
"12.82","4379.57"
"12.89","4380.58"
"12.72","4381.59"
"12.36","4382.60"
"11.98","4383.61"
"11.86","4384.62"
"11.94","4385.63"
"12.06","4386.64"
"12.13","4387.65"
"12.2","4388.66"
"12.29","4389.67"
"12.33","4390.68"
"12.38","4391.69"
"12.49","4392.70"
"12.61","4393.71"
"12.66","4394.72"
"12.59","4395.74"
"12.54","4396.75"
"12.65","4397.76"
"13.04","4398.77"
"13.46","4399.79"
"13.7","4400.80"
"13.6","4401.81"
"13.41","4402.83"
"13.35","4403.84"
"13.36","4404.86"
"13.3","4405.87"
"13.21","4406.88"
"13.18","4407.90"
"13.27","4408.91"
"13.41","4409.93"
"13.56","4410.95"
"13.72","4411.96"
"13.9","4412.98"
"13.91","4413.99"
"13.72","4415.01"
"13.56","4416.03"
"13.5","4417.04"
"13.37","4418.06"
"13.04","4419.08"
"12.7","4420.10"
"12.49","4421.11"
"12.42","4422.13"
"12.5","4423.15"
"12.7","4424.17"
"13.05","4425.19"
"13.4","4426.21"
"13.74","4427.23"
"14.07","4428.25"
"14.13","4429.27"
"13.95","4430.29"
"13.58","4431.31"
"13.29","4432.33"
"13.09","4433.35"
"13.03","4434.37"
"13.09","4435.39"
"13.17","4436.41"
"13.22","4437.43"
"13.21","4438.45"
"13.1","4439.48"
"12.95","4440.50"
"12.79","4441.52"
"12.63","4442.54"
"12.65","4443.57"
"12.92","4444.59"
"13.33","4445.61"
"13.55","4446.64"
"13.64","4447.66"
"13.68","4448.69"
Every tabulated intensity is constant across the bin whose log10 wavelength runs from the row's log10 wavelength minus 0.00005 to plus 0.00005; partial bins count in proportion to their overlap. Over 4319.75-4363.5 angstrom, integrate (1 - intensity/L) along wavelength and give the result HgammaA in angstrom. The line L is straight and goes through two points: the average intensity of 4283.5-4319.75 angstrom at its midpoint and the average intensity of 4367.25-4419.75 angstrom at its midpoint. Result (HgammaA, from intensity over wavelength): -1.9 angstrom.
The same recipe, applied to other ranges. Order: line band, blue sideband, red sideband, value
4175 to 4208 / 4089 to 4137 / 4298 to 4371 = 0.6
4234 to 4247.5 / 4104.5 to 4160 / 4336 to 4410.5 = -0.1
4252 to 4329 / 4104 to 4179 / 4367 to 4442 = 3.6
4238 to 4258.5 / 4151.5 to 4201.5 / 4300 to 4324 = -1.4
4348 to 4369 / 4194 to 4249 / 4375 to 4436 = 0.7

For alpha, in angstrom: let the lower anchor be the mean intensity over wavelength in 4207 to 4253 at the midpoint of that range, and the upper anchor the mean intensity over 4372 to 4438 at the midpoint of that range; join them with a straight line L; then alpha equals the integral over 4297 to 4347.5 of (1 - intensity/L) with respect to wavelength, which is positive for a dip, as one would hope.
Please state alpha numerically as 1.8 angstrom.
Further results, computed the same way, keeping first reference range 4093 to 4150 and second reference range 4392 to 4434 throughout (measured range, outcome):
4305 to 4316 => 1.3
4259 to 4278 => 0.9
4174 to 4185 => 0.5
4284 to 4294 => 0.8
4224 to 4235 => 0.5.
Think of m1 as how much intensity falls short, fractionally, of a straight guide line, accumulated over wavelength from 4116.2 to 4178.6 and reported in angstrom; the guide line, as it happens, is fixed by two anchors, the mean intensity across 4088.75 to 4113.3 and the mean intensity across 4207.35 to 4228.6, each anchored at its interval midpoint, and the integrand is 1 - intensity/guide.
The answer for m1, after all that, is 2.0 angstrom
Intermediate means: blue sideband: 13.4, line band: 12.9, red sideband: 13.3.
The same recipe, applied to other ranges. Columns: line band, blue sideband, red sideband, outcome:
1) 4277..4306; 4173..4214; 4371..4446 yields 1.4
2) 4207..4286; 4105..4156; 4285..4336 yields -4.2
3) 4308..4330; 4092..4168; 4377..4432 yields 1.4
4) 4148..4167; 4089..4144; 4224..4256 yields 0.3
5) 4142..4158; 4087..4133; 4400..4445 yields 0.7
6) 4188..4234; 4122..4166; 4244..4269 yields 0.0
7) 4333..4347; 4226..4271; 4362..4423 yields -1.4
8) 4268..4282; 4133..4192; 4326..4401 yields 0.1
